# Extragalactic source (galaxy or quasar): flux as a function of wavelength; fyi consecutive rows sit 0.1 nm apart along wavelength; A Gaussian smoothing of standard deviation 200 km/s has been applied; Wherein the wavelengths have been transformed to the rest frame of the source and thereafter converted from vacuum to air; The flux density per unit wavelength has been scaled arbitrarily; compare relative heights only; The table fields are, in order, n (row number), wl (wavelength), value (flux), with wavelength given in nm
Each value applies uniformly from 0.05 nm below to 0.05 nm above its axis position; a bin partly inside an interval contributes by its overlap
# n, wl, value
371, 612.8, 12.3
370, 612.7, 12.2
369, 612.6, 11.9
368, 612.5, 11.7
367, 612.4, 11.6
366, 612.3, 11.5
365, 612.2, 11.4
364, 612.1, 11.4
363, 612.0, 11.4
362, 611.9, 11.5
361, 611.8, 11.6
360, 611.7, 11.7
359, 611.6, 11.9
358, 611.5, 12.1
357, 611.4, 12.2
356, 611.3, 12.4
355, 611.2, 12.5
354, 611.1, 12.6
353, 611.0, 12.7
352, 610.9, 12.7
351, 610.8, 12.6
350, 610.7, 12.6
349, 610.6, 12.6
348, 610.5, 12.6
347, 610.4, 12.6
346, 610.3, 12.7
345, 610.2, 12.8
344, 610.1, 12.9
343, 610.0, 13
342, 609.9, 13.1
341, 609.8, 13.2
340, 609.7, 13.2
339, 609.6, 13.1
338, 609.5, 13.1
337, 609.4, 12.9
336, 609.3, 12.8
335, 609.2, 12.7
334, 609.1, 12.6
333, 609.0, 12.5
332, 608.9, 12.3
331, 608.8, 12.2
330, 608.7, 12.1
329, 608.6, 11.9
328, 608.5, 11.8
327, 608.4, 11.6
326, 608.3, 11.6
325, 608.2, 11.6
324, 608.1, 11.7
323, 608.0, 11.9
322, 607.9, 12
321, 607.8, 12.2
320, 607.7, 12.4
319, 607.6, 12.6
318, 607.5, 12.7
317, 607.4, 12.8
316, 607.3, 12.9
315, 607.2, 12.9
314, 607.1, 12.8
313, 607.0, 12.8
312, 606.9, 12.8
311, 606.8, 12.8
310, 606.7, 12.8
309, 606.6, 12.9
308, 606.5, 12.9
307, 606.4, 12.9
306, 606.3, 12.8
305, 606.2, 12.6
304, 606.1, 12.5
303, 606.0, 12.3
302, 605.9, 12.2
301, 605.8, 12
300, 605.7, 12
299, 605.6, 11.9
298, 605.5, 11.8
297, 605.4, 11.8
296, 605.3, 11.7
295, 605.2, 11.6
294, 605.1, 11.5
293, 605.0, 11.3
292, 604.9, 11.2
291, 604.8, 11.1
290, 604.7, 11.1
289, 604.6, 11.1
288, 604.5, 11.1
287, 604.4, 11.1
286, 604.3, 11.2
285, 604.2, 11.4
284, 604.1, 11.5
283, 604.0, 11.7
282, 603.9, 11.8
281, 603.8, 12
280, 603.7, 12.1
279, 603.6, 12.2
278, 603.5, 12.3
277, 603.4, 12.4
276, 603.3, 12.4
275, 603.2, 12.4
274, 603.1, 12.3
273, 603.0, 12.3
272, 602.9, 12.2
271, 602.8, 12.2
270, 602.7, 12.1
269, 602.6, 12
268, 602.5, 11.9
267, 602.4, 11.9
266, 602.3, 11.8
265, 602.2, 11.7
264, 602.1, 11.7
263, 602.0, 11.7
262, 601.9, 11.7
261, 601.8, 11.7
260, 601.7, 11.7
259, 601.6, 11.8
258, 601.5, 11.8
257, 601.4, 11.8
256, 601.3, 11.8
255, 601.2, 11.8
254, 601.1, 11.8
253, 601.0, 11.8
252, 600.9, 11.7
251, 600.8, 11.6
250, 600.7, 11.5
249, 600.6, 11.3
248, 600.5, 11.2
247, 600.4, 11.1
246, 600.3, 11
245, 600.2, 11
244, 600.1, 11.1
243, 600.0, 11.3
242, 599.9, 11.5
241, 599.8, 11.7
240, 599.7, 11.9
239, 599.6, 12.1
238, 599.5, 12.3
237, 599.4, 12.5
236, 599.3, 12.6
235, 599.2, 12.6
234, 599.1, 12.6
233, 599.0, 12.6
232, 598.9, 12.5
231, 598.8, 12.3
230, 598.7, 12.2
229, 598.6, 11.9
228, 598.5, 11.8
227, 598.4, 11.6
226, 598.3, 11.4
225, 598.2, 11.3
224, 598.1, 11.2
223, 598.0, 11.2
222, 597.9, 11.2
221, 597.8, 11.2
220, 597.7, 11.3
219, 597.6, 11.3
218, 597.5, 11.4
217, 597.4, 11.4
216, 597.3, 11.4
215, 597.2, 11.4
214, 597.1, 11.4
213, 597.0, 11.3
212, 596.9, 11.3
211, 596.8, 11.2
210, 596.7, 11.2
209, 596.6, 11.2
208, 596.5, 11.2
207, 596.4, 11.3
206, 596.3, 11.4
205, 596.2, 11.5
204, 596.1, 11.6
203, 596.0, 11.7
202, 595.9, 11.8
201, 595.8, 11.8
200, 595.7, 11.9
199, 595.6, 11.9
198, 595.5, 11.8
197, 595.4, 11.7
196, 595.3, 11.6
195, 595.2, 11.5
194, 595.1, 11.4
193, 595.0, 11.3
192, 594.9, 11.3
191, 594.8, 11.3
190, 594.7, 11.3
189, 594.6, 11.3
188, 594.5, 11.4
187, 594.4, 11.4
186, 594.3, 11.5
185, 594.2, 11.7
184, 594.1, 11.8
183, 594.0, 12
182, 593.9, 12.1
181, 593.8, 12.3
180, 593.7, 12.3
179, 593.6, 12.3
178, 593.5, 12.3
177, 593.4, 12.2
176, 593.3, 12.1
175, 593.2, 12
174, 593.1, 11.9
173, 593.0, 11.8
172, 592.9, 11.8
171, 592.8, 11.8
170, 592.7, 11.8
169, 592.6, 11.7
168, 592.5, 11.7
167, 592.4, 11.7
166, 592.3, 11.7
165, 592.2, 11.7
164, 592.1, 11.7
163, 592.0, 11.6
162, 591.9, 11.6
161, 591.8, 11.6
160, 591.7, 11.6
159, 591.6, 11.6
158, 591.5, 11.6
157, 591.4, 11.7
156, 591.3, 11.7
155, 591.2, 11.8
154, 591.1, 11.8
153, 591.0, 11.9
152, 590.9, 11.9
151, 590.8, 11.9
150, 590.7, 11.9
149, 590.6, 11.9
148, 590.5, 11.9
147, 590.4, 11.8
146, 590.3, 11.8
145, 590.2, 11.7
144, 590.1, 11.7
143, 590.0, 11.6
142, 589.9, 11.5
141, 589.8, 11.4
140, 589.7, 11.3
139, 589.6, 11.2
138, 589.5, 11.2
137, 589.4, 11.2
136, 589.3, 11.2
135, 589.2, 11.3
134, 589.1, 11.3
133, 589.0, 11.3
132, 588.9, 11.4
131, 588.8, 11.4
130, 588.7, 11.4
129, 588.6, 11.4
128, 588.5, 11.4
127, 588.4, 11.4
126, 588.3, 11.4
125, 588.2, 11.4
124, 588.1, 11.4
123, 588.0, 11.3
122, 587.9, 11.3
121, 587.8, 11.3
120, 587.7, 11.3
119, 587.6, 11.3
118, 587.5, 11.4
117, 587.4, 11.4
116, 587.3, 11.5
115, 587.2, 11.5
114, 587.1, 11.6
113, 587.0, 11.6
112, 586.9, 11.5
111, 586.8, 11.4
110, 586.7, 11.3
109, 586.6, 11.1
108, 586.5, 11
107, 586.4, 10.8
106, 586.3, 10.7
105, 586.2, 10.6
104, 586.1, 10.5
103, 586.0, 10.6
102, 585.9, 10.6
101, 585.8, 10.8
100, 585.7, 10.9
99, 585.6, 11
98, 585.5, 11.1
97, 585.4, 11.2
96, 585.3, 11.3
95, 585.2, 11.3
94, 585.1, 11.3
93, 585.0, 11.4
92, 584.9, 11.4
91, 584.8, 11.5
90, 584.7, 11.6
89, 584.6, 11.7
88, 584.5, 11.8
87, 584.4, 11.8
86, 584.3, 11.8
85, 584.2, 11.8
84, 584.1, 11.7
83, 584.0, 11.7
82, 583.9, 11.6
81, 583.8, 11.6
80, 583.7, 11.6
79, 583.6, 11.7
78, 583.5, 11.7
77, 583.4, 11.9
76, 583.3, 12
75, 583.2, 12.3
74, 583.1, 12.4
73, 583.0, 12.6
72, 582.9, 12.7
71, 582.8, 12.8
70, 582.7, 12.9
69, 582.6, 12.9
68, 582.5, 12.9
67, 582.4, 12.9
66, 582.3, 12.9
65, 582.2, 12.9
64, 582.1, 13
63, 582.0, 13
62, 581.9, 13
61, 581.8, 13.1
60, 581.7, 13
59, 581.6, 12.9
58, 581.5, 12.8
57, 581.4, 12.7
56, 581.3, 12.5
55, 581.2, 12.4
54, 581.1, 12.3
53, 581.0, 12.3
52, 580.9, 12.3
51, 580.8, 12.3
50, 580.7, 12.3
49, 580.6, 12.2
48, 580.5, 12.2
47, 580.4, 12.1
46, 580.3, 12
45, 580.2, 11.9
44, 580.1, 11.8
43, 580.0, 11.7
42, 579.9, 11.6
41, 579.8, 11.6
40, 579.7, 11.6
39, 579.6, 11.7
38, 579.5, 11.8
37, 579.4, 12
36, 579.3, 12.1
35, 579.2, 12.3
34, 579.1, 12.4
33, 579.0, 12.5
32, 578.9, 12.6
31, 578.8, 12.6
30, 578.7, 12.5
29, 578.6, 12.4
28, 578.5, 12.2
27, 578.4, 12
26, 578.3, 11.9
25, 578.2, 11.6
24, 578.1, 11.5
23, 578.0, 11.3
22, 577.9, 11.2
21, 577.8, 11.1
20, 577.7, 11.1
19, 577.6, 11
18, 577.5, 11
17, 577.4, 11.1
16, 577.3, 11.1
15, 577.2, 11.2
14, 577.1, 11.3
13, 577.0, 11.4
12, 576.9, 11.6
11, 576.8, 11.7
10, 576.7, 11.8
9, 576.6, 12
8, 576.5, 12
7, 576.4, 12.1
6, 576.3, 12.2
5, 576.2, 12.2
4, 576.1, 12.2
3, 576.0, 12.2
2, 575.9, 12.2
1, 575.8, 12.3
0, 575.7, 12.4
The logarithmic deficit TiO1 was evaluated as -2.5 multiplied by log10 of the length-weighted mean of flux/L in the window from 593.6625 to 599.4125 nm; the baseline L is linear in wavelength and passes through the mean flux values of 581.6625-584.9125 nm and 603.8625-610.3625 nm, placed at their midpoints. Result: 0.05 mag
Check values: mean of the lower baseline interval 12.3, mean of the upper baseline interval 12.2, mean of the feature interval 11.6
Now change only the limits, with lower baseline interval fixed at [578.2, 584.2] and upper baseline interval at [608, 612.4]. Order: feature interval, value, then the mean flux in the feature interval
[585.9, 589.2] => 0.096 mag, 11.2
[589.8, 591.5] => 0.048 mag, 11.8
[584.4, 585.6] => 0.080 mag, 11.4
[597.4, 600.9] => 0.056 mag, 11.7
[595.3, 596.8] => 0.067 mag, 11.6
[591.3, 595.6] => 0.051 mag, 11.7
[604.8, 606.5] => 0.027 mag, 12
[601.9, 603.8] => 0.020 mag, 12.1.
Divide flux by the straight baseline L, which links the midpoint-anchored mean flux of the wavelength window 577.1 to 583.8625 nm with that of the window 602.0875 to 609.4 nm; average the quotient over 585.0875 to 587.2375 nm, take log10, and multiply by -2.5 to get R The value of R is 0.10 mag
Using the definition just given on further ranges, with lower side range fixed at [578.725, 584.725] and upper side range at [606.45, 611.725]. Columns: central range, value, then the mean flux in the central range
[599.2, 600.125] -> 0.04 mag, 11.9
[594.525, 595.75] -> 0.08 mag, 11.5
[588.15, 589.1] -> 0.09 mag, 11.4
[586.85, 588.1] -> 0.08 mag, 11.4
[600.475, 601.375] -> 0.07 mag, 11.6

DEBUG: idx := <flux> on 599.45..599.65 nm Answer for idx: 12.2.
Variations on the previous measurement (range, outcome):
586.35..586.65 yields 11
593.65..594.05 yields 12.2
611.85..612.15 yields 11.4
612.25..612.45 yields 11.5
